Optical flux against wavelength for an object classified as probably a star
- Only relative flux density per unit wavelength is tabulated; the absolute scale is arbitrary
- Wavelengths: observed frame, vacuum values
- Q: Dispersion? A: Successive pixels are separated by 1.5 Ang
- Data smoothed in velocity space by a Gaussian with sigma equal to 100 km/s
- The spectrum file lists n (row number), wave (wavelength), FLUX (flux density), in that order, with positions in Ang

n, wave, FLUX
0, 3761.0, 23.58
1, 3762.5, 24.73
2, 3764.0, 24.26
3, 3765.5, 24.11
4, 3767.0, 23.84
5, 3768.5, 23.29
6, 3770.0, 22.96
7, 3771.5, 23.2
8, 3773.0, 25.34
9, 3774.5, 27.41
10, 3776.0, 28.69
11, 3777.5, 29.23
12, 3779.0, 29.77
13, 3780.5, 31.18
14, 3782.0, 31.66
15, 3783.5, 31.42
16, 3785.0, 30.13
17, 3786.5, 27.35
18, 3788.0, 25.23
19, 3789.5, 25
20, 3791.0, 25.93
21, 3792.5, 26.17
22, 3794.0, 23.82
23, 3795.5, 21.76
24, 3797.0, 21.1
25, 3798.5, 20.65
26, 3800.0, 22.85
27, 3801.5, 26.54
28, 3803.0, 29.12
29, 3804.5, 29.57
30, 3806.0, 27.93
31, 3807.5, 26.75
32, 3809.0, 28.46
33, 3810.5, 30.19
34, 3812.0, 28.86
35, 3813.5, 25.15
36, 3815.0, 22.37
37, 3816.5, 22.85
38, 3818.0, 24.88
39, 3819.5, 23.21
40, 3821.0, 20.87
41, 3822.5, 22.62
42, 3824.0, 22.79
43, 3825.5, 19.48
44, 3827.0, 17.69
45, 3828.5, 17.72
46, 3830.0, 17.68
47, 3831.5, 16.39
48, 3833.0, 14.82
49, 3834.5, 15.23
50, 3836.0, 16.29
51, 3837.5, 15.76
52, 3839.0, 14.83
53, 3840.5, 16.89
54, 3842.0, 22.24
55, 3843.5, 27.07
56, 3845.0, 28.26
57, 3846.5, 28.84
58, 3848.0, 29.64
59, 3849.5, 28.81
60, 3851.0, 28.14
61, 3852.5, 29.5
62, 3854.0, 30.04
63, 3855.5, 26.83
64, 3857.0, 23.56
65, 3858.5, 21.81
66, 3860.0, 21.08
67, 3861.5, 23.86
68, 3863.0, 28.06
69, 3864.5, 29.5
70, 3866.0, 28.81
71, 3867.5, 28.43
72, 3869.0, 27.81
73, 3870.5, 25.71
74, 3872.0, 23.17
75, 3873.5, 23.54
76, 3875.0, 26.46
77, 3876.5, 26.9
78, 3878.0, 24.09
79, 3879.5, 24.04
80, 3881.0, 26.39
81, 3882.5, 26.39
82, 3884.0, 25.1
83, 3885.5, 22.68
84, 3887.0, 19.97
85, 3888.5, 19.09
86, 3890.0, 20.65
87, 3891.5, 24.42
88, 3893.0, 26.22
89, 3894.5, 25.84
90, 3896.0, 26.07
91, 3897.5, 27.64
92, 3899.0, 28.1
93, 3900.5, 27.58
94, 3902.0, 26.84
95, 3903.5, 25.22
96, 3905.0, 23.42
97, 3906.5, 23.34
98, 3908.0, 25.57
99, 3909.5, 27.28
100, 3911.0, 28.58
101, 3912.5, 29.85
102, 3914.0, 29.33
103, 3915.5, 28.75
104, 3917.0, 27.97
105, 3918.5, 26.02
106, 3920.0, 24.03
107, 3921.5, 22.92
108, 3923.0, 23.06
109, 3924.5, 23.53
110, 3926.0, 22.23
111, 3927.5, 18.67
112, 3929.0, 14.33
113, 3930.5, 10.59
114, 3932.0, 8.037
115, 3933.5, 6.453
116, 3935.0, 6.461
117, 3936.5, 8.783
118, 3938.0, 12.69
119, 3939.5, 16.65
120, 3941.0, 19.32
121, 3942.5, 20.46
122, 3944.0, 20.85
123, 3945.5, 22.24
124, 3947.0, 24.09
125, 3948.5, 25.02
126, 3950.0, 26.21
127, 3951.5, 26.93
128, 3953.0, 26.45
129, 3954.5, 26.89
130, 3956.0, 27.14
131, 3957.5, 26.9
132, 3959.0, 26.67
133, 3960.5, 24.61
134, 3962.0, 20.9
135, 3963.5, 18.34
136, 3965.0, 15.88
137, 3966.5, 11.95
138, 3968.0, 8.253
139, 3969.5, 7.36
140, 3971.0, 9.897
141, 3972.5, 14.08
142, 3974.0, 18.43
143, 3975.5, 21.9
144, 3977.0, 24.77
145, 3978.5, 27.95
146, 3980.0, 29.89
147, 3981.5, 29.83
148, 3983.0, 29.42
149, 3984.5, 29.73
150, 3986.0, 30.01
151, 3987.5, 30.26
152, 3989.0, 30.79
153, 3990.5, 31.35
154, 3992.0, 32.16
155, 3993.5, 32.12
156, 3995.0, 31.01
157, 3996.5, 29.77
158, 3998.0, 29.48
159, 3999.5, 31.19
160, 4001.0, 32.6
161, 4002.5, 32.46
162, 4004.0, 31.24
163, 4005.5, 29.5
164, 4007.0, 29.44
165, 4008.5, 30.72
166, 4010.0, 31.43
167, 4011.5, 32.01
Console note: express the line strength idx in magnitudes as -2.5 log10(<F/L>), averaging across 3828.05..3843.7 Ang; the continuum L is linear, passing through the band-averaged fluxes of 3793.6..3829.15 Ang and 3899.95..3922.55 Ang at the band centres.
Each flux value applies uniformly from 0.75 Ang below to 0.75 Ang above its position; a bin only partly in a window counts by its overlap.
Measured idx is 0.38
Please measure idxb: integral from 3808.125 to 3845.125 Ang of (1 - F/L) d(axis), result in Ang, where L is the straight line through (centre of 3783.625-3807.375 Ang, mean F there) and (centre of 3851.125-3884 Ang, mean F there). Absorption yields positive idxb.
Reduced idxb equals 6.6 Ang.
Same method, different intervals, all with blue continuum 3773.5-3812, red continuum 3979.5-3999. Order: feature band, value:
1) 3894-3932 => 6.28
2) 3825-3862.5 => 7.86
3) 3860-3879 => 1.55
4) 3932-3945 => 6.96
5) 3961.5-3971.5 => 5.64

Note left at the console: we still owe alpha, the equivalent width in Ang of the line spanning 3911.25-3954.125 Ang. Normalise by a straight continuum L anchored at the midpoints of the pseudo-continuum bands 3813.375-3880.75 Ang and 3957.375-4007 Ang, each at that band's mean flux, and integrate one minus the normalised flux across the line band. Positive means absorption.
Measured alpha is 6.9 Ang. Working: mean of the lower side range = 23.4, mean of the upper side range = 25.2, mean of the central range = 20.6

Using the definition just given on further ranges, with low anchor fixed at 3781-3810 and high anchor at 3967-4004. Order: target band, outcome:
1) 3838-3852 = 0.78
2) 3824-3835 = 3.73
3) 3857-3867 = 0.33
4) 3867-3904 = 1.62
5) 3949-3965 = 0.88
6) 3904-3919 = -0.45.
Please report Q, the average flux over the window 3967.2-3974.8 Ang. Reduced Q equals 11.7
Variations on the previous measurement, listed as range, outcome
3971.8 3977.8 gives 19.9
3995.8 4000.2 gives 30.1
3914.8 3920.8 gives 26.6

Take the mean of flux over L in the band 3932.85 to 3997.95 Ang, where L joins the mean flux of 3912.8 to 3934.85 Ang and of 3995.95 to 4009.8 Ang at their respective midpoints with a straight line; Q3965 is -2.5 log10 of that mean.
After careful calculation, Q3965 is 0.16 mag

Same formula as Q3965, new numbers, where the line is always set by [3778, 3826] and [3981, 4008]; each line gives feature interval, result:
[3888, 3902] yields 0.12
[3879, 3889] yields 0.19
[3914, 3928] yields 0.18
